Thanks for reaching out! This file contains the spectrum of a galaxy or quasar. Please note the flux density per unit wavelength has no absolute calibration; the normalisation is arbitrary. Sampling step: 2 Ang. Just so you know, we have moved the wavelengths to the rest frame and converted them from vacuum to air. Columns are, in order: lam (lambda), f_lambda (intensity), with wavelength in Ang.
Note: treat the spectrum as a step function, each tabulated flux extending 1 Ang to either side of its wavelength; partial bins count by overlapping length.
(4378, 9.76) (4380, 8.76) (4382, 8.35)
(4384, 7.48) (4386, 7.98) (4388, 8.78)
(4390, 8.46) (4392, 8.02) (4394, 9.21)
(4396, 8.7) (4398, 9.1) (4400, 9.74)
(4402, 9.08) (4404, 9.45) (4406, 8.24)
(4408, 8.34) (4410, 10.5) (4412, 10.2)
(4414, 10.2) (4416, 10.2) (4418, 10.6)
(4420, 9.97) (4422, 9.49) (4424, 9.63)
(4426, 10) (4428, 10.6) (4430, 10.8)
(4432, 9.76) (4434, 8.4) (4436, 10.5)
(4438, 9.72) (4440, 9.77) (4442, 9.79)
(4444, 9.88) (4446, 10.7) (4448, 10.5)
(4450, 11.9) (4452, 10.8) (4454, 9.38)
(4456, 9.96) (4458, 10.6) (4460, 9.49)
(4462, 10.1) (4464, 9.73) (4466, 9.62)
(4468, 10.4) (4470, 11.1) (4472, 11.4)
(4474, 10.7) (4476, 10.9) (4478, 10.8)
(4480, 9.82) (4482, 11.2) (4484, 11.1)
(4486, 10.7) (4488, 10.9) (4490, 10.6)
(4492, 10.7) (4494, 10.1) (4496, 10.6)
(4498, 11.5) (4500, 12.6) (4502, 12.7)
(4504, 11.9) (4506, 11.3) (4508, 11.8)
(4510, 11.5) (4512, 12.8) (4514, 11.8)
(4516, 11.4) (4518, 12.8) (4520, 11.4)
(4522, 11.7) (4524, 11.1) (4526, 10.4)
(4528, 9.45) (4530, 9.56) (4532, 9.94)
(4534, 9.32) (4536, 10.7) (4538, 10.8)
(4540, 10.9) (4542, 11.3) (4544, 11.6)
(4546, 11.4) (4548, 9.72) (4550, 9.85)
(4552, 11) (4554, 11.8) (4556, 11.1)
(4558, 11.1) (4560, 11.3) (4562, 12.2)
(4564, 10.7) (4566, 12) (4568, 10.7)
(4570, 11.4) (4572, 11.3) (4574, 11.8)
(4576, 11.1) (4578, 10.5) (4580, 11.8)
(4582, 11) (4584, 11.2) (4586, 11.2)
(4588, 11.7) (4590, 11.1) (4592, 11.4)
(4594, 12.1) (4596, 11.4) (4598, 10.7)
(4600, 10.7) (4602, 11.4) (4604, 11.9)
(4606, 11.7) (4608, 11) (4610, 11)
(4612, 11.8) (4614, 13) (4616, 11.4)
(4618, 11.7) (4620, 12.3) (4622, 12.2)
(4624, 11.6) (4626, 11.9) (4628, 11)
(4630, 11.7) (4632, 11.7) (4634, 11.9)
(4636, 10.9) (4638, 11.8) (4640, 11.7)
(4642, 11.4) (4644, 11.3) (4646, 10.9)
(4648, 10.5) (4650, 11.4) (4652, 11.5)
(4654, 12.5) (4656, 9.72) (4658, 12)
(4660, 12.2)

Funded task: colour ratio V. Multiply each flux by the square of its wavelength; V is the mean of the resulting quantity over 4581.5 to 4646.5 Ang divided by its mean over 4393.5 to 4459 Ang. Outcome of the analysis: 1.3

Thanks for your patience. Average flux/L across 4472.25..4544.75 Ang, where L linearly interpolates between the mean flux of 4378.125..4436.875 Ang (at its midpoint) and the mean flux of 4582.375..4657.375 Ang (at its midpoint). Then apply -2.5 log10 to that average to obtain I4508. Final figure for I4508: -0.074 mag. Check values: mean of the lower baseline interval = 9.33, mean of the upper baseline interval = 11.5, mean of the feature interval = 11.1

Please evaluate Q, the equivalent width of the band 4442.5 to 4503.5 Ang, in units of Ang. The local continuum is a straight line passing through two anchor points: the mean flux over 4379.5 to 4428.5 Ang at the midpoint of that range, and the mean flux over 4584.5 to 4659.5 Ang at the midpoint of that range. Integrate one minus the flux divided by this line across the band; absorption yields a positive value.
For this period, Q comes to -4.5 Ang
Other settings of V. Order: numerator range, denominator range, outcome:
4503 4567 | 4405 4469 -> 1.16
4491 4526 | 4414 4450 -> 1.19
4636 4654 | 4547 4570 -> 1.07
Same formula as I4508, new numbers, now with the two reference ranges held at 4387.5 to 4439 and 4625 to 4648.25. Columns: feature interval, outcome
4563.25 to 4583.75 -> -0.03 mag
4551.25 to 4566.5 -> -0.06 mag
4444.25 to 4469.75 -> -0.04 mag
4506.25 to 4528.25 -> -0.11 mag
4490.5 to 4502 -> -0.10 mag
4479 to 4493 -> -0.06 mag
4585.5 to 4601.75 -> -0.02 mag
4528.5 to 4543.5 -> 0.02 mag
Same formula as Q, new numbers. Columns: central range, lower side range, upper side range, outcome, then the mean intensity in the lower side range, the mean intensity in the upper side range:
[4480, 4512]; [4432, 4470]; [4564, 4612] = -2.41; 10.1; 11.3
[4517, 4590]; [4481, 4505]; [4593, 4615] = 2.29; 11.2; 11.5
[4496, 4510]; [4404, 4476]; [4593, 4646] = -1.62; 10.1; 11.6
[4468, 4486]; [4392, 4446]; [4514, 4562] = -1.00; 9.68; 10.9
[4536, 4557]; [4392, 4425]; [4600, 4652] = -0.27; 9.49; 11.5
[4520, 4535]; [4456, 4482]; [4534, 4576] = 0.80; 10.4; 11.1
